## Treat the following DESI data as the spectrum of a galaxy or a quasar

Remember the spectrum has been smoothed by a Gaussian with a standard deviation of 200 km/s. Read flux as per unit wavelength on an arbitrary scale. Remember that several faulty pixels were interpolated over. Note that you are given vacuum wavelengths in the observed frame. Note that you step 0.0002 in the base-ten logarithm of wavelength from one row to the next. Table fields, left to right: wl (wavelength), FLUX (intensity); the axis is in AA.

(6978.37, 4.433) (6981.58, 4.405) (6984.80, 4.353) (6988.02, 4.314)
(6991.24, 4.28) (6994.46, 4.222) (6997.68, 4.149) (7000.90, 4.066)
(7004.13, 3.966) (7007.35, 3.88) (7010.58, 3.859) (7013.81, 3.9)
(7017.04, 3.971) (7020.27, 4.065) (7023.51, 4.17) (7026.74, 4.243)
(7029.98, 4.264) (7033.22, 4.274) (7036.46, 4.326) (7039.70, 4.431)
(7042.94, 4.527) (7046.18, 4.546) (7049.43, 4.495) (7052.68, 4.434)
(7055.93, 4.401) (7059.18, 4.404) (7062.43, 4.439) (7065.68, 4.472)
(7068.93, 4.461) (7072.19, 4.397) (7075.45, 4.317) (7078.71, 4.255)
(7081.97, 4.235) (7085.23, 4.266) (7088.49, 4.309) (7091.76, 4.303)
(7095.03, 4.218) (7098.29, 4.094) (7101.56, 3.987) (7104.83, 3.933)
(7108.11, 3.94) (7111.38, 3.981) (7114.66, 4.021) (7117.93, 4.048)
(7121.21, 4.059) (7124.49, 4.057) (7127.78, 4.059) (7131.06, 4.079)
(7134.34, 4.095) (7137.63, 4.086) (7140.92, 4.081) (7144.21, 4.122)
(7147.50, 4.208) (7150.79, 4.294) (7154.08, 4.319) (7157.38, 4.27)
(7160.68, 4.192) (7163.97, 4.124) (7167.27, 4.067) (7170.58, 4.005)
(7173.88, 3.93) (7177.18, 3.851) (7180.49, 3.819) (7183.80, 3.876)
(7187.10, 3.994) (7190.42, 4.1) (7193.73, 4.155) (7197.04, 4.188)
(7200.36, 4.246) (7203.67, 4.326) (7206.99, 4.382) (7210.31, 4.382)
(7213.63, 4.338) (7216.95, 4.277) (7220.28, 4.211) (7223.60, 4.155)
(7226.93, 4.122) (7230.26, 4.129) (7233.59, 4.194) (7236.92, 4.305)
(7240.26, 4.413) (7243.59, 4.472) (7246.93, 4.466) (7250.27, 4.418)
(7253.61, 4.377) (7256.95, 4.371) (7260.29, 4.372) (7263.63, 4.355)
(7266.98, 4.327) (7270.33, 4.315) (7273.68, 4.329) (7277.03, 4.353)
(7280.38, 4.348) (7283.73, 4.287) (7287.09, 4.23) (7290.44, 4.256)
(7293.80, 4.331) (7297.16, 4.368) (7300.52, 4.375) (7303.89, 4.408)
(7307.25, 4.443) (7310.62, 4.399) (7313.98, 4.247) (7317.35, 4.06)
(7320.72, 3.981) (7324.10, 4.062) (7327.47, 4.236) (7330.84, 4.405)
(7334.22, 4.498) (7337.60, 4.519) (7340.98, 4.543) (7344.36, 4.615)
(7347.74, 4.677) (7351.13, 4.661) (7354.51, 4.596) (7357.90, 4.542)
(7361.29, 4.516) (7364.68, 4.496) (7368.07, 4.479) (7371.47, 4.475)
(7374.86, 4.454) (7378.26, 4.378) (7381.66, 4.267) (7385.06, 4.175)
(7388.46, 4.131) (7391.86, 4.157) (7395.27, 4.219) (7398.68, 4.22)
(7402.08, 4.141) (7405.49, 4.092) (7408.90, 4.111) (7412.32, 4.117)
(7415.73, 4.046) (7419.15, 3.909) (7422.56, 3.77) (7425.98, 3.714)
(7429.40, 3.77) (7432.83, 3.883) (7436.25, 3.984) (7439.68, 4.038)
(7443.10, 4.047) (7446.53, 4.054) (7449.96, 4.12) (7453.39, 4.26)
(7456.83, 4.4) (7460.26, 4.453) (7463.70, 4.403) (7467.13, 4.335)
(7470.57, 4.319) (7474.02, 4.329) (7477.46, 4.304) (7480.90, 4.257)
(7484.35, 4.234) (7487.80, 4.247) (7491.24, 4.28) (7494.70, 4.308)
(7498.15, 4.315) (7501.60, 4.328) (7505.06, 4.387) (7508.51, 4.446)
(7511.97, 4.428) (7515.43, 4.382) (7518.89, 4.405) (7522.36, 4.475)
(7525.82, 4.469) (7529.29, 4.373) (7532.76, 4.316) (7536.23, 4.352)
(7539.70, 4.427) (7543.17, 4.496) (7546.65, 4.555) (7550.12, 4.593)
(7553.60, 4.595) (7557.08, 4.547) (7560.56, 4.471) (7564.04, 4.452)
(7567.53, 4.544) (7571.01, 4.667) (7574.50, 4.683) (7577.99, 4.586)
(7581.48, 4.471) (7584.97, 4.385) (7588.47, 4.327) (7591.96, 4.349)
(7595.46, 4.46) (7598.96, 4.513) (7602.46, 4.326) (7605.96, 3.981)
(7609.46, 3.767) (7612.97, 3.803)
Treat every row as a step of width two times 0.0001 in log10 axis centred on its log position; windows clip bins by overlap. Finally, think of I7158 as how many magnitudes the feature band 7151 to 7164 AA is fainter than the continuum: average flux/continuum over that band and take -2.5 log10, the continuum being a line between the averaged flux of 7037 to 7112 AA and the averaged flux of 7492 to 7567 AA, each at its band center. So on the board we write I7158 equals 0.02 mag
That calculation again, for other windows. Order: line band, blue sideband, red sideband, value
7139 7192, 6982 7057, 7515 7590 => 0.06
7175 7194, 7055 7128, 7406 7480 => 0.06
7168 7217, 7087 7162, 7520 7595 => 0.01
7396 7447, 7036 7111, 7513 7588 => 0.11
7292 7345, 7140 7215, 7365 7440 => -0.05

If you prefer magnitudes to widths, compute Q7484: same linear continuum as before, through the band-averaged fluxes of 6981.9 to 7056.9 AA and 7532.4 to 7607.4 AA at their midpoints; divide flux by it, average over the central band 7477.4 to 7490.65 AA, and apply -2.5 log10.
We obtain 0.04 mag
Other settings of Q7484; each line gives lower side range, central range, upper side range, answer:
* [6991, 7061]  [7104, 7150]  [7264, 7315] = 0.05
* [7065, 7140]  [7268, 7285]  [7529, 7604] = -0.01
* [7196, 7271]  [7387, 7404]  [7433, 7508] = 0.03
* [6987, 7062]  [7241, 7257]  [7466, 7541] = -0.03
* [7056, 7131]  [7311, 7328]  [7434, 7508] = 0.03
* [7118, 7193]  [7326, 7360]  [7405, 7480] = -0.11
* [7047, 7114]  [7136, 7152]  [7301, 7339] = 0.03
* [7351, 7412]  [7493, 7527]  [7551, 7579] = 0.02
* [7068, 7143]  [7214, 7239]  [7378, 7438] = -0.03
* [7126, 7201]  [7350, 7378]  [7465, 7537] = -0.07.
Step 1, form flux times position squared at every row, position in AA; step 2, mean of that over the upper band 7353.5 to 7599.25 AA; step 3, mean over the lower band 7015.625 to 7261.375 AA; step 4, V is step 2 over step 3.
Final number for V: 1.12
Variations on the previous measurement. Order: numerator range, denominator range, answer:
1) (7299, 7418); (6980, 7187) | 1.12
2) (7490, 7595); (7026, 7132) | 1.19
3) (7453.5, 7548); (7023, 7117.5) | 1.15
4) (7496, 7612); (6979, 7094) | 1.19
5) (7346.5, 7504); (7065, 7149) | 1.11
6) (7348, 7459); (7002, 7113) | 1.09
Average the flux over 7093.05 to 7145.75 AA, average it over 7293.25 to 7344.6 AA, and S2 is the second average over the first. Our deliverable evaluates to 1.1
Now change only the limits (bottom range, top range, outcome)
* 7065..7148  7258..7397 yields 1.05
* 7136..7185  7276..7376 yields 1.08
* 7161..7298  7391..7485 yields 0.98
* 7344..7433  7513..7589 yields 1.06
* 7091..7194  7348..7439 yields 1.03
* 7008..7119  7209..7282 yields 1.02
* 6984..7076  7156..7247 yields 0.98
